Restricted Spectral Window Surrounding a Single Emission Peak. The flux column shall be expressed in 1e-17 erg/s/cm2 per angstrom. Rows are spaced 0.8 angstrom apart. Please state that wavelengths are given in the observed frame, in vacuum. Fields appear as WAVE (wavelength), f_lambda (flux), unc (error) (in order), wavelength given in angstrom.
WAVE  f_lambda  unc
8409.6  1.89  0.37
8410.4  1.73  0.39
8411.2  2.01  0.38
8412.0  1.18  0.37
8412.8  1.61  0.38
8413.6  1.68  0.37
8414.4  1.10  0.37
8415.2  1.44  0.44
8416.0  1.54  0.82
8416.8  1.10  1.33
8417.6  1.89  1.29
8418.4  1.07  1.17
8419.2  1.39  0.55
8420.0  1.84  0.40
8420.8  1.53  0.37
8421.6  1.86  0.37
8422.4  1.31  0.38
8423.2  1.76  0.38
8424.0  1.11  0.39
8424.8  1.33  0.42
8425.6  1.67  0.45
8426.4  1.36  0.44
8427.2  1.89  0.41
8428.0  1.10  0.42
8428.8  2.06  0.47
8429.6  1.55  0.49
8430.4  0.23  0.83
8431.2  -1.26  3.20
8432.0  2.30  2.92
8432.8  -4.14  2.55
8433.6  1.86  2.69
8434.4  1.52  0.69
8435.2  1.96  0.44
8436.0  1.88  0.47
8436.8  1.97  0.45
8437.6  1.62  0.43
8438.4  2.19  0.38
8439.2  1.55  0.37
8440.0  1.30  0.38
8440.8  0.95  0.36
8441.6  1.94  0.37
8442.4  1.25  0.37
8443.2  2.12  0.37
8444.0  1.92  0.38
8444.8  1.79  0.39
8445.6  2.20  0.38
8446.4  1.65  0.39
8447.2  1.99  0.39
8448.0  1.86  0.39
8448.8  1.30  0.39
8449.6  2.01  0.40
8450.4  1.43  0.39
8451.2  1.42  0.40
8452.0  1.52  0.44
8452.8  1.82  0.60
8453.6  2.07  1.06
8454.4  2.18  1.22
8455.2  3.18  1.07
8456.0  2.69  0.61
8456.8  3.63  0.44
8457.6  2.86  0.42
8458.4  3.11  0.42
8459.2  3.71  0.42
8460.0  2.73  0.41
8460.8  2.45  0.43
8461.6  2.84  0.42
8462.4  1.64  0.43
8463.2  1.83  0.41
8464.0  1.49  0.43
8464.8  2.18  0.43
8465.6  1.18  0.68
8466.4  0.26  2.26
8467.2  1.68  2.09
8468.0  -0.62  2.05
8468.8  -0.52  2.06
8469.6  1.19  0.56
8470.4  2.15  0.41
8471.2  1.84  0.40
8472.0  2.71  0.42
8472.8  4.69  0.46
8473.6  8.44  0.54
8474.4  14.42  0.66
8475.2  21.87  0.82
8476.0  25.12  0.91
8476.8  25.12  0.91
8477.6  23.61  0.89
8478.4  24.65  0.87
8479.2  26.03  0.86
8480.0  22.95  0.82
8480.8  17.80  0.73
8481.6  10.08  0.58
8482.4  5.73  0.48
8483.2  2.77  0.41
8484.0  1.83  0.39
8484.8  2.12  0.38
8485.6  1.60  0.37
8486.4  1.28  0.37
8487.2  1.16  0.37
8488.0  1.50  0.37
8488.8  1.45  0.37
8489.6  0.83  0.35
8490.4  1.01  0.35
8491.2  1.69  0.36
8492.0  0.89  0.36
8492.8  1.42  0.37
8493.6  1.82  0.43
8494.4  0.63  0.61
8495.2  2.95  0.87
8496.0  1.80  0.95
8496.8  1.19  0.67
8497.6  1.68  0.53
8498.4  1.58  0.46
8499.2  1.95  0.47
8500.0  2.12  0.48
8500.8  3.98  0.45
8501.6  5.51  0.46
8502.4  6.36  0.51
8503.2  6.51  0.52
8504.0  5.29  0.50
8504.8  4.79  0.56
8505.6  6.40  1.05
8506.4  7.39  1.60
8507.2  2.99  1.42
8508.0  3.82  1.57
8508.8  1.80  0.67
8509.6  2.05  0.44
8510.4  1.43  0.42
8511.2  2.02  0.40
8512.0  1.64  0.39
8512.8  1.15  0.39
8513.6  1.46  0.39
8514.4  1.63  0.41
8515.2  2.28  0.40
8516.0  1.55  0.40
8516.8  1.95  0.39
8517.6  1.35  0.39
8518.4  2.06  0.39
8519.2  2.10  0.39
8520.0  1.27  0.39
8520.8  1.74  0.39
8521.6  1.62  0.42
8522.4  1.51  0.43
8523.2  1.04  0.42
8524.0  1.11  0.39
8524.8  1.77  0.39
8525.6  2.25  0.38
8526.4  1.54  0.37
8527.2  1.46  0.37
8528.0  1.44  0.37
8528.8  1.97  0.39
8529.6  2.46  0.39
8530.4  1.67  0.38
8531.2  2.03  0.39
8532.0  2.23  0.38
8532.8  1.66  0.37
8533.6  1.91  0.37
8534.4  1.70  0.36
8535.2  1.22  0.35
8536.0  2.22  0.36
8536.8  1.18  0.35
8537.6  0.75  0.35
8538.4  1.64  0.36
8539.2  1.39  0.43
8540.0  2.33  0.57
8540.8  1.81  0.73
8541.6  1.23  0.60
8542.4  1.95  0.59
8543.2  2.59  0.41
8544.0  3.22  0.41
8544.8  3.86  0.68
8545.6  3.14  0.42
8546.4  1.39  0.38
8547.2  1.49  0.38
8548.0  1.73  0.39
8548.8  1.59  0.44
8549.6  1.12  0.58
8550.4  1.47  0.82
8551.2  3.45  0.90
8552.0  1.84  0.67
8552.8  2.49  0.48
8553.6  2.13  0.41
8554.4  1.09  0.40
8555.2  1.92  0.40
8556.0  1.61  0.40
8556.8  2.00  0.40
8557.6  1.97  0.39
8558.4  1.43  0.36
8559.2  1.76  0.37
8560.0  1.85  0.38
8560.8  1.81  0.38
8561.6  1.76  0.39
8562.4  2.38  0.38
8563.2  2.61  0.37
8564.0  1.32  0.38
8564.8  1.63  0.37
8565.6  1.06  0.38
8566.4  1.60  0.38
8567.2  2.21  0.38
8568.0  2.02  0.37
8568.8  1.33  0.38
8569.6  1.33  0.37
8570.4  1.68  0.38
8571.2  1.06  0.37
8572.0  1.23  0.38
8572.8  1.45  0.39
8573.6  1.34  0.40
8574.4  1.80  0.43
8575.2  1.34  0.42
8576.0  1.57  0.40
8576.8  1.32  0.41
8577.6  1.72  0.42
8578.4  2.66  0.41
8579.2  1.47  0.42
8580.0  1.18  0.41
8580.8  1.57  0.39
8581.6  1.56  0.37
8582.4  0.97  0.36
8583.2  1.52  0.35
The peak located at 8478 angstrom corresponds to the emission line Halpha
